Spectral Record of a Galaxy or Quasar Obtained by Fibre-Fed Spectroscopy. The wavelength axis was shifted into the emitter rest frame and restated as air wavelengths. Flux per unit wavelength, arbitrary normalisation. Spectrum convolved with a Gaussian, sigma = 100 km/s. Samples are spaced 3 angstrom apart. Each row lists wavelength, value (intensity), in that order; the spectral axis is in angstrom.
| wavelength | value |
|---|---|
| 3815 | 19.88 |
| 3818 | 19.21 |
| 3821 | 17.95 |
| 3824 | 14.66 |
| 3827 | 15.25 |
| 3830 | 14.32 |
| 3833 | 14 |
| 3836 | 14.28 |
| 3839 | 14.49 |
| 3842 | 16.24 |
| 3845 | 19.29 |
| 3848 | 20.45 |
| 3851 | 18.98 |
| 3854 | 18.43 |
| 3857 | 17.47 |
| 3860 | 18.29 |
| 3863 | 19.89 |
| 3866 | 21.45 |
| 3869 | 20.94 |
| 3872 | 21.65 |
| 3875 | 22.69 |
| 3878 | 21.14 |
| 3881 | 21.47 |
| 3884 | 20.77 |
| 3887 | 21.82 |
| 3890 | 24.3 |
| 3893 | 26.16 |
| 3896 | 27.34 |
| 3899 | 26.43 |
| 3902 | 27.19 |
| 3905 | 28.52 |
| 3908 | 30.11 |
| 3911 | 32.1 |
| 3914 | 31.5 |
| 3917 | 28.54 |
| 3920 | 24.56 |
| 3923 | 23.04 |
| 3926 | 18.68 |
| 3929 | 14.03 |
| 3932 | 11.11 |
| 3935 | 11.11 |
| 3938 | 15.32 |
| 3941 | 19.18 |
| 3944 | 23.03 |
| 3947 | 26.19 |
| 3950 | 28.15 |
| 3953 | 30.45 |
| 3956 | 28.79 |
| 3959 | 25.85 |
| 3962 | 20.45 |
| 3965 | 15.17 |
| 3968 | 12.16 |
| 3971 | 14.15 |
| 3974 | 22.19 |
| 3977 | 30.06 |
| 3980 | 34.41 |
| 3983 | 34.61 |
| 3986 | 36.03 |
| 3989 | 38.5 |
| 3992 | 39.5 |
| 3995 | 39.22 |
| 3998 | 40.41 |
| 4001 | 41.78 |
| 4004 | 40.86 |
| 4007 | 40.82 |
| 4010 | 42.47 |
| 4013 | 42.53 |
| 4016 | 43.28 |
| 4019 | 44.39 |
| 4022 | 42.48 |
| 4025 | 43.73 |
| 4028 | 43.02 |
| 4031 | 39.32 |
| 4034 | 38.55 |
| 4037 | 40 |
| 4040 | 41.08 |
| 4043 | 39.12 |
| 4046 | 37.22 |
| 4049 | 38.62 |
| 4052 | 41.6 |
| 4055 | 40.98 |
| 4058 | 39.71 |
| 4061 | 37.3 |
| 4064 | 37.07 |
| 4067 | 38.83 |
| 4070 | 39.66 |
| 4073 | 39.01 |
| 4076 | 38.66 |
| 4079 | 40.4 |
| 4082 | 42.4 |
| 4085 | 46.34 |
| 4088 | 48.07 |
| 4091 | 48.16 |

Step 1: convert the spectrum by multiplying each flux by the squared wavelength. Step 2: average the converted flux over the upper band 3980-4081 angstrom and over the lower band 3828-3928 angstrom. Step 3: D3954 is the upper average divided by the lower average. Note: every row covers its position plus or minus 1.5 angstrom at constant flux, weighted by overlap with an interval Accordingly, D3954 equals 1.96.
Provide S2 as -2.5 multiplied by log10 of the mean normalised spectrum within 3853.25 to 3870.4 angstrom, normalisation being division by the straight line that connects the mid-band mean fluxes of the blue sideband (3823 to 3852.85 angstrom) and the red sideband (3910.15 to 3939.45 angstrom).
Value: -0.11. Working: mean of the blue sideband 16.2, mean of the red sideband 20.8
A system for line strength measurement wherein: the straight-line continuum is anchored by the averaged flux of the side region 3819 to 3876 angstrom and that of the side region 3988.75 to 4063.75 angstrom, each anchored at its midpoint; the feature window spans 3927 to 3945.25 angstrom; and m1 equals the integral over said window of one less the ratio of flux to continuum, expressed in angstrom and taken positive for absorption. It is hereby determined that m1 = 8.5 angstrom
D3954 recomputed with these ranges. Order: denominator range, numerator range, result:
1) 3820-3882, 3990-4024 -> 2.47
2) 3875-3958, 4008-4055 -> 1.84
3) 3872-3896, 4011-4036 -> 1.98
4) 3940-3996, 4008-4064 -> 1.55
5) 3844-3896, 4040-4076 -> 2.04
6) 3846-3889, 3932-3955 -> 1.09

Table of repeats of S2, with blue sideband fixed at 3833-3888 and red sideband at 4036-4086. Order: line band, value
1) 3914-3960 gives 0.22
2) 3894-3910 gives -0.19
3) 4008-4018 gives -0.22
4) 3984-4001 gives -0.18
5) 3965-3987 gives 0.23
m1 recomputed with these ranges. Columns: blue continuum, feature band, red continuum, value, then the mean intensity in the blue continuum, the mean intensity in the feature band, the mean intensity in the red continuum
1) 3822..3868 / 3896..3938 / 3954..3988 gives -3.7 angstrom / 17.2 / 23.4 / 25.2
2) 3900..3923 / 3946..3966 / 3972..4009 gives 4.6 angstrom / 28.5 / 25.2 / 36.3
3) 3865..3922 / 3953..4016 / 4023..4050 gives 5.1 angstrom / 25.2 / 32.2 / 40.1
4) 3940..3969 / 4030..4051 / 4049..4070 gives -1.7 angstrom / 23.2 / 39.2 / 39.2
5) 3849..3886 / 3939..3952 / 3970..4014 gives 2.7 angstrom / 20.3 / 24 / 36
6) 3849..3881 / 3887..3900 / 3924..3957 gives -3.4 angstrom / 20.2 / 25.6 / 20.5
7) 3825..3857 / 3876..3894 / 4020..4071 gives -0.7 angstrom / 16.6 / 22.5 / 39.9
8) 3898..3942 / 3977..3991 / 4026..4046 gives -1.3 angstrom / 22.8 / 35.4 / 40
